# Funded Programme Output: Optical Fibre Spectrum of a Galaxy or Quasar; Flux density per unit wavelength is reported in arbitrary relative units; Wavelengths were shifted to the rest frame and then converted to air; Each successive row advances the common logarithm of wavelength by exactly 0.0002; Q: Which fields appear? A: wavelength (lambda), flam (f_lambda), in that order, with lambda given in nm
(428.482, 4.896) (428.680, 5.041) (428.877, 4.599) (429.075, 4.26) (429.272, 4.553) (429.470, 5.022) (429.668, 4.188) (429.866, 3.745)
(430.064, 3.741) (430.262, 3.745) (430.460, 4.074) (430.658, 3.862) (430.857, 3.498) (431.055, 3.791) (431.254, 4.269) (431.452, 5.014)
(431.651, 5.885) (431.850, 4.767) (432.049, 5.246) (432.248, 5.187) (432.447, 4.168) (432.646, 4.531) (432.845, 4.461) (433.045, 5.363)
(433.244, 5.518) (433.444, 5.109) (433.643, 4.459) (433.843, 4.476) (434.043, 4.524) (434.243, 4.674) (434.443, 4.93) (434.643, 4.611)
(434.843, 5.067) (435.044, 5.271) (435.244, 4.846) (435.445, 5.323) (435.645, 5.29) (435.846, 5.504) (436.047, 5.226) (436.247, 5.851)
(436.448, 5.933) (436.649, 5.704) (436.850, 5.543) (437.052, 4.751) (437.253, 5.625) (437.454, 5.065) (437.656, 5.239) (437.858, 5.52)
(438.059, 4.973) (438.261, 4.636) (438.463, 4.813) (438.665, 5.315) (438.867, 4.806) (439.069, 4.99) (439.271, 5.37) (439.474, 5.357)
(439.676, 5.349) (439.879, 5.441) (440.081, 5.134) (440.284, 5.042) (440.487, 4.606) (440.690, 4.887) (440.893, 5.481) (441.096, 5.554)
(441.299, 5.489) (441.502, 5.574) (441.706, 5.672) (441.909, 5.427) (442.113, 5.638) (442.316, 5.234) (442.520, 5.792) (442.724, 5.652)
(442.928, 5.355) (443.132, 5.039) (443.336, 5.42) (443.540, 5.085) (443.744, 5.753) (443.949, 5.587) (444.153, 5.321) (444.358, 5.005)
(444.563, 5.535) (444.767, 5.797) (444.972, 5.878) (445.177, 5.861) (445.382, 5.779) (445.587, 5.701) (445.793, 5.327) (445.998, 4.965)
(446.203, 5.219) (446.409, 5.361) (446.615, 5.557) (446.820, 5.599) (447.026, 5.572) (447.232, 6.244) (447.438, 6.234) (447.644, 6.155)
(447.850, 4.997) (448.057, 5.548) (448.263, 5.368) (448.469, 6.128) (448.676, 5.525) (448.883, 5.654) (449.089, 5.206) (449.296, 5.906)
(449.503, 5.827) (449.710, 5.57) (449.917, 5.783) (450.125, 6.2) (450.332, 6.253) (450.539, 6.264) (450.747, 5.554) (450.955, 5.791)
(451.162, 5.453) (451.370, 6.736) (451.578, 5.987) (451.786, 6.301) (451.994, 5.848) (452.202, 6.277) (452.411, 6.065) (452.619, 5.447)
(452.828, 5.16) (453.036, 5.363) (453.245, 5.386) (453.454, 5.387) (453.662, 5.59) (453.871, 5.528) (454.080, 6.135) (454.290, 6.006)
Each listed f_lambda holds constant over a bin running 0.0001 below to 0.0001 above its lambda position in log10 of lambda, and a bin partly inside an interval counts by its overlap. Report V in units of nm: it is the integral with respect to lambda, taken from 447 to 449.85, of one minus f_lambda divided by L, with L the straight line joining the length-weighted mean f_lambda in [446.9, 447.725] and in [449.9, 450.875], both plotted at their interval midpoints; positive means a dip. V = 0.15 nm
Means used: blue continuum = 6.03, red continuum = 6.02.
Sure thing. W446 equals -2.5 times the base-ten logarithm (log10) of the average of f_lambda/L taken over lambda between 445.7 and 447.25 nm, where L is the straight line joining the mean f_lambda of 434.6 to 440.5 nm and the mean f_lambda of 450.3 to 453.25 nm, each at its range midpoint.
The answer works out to 0.04 mag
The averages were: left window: 5.22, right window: 5.86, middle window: 5.44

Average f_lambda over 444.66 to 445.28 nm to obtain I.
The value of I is 5.85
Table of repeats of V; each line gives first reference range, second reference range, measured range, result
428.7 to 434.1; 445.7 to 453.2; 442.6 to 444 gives -0.024 nm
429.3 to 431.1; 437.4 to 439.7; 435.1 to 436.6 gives -0.214 nm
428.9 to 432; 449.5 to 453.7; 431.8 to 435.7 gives -0.288 nm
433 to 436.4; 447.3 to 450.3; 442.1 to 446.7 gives 0.052 nm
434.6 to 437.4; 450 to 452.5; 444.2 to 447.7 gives 0.111 nm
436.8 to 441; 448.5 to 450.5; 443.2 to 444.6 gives 0.020 nm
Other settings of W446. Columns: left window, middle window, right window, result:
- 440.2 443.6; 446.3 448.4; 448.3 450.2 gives -0.01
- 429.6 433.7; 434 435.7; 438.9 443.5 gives -0.04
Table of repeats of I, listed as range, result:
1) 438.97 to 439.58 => 5.24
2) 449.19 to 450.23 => 5.85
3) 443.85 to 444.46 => 5.3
